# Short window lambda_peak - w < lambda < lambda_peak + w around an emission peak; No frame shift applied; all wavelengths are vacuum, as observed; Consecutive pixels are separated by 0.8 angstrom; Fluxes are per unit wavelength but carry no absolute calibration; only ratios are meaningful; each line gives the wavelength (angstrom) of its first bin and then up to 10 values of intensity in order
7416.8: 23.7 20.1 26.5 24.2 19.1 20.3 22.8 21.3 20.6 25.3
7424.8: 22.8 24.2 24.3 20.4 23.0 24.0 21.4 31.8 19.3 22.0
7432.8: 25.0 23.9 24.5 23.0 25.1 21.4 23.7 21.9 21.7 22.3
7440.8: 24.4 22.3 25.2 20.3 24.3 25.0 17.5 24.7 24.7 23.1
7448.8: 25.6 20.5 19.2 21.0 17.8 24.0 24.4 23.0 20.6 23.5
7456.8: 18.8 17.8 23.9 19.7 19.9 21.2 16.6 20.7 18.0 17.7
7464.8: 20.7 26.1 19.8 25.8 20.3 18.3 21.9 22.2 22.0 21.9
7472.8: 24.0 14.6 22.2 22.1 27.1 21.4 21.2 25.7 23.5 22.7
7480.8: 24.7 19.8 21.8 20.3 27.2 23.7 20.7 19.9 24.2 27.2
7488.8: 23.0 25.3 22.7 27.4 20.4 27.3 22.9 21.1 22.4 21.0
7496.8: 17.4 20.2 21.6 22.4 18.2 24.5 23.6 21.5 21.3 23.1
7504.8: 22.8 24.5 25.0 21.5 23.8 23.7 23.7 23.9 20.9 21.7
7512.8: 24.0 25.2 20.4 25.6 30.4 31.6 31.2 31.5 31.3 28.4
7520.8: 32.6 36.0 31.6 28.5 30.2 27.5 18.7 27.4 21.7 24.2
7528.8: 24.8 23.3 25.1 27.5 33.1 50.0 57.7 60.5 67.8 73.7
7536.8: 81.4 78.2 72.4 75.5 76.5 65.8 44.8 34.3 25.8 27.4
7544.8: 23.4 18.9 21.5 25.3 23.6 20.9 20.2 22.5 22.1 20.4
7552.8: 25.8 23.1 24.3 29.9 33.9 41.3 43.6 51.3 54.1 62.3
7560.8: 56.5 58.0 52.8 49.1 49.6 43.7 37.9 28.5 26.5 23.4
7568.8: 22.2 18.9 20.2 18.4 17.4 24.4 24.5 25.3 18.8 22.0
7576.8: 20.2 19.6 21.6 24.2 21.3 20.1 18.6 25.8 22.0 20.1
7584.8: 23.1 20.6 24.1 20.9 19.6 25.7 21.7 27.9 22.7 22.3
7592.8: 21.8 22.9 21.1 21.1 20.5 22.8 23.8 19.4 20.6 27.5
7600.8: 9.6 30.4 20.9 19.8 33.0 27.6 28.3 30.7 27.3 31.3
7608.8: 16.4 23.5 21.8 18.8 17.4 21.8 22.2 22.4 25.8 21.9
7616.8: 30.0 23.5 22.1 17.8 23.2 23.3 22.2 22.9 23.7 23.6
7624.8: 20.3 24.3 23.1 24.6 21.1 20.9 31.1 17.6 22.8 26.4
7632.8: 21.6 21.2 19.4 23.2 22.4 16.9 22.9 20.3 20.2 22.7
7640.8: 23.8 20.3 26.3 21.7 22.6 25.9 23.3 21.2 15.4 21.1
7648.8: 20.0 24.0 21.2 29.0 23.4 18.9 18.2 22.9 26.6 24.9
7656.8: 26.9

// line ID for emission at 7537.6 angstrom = Halpha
